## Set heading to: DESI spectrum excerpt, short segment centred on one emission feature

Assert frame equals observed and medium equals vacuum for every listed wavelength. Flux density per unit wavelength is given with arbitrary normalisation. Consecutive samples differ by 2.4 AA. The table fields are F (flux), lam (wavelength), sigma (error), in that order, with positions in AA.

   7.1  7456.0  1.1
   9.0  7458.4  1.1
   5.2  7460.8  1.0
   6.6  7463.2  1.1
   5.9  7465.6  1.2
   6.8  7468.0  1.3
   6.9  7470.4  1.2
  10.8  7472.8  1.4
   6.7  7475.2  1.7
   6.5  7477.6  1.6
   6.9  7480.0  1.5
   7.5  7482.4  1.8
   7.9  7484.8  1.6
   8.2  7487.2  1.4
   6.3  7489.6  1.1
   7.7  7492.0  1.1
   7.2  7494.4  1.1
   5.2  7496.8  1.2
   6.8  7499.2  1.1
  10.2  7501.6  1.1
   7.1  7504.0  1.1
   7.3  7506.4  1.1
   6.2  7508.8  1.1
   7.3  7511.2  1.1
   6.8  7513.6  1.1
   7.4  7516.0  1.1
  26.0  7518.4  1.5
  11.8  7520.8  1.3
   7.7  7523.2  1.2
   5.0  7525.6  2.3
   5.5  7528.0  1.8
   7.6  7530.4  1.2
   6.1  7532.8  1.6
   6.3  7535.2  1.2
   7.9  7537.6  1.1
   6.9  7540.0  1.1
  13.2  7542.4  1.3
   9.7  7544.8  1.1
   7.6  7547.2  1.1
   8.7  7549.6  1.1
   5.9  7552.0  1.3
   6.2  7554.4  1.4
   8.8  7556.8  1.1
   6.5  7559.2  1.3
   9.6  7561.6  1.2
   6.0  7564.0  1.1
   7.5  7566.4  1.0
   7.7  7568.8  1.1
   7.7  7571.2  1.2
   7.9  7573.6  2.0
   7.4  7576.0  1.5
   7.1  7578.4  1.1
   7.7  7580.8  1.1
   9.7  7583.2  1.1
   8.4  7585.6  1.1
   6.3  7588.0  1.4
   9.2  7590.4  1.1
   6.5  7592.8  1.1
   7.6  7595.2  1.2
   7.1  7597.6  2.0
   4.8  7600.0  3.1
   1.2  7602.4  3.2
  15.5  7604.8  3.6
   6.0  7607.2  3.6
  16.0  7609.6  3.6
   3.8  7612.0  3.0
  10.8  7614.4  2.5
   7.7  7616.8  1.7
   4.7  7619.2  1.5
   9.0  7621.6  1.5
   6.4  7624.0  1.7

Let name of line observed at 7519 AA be H-alpha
